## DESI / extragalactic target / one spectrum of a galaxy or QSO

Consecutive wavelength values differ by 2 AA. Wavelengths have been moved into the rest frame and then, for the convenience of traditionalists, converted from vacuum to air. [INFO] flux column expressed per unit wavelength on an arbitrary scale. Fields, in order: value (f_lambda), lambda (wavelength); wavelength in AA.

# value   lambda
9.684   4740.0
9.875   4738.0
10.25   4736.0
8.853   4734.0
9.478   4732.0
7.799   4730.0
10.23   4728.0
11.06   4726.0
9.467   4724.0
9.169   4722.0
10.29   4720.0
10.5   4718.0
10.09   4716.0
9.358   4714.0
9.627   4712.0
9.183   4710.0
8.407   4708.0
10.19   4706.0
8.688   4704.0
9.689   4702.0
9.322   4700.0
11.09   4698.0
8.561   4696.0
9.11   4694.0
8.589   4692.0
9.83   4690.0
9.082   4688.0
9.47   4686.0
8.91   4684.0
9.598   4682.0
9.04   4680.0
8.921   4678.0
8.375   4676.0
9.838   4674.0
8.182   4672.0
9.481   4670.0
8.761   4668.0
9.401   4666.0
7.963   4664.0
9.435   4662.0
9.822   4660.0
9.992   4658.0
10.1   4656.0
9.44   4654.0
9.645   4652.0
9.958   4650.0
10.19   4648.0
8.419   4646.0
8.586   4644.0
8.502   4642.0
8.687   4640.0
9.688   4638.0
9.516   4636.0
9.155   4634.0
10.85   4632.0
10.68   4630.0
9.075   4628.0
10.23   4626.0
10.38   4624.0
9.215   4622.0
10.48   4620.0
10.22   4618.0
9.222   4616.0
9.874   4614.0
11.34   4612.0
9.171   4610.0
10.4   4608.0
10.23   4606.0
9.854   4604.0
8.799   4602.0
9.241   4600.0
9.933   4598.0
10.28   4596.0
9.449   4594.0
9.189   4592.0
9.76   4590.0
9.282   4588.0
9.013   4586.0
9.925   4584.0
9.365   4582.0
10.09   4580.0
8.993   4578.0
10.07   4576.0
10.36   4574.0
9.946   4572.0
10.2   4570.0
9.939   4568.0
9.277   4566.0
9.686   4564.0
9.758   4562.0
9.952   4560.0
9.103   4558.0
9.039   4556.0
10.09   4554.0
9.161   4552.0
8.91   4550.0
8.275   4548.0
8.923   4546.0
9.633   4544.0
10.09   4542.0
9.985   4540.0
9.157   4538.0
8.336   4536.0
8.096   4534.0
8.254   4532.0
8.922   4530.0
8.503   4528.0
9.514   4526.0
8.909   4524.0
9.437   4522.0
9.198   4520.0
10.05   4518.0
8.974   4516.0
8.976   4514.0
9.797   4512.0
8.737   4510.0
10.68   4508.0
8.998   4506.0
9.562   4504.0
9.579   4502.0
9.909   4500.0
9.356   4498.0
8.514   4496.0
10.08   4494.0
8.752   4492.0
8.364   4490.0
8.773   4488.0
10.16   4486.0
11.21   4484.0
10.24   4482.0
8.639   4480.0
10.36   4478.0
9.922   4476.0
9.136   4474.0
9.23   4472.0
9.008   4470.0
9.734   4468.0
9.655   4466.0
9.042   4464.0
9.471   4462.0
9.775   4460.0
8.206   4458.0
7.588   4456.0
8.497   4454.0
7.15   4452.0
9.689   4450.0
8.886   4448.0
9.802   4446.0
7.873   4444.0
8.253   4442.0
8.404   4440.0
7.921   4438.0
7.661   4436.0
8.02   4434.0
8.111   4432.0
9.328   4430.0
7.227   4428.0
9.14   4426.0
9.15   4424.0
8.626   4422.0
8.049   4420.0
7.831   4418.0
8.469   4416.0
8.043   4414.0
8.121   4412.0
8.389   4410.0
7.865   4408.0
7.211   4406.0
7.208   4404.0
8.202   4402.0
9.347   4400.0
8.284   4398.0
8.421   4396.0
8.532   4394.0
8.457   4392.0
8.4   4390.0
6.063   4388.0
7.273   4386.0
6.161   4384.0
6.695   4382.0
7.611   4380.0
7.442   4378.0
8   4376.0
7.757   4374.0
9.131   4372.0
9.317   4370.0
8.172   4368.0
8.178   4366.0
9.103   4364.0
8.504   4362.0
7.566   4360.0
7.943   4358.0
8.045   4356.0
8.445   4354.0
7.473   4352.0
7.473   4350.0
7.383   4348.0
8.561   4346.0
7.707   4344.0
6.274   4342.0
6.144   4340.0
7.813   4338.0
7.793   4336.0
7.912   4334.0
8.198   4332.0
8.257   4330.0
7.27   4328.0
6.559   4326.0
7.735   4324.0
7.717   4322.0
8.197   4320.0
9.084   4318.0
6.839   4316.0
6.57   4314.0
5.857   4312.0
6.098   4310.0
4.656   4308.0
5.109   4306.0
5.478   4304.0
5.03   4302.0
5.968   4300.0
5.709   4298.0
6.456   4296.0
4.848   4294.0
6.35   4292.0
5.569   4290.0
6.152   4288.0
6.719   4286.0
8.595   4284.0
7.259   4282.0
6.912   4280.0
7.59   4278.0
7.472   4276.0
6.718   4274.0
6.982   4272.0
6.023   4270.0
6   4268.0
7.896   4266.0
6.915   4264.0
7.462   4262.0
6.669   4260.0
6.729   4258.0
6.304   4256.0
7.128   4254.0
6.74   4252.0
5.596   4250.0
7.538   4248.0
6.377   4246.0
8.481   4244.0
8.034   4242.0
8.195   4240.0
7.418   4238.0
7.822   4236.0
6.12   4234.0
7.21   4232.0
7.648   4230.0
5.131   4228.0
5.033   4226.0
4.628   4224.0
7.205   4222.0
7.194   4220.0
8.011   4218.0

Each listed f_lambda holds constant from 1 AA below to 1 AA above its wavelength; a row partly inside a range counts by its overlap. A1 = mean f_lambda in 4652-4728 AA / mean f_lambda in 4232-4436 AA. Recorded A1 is 1.27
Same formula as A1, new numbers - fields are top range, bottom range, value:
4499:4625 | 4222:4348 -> 1.39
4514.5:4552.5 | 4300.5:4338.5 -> 1.31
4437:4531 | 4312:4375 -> 1.18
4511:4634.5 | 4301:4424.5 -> 1.25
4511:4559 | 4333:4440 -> 1.15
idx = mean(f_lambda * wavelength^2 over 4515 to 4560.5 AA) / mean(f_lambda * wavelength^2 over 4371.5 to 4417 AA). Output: 1.2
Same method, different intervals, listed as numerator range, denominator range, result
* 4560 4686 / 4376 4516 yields 1.19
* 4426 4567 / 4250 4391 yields 1.38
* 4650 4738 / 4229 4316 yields 1.71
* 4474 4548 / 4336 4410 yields 1.27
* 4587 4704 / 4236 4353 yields 1.60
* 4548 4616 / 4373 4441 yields 1.31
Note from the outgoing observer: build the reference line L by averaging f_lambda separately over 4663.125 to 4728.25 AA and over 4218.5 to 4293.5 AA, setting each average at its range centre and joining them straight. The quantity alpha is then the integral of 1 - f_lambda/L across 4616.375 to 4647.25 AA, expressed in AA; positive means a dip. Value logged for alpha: -1.97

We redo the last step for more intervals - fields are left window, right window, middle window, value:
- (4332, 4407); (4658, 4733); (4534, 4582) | -4.2 AA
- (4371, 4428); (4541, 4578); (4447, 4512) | -3.8 AA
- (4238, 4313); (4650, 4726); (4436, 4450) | -1.5 AA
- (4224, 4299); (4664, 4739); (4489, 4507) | -2.3 AA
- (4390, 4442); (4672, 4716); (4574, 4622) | -4.5 AA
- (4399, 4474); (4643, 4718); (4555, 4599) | -3.4 AA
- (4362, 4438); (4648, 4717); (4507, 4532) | -1.9 AA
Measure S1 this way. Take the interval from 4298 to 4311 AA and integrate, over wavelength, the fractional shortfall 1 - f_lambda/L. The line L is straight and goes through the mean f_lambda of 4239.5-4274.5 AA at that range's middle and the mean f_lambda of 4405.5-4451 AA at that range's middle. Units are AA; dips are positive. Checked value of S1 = 3.4 AA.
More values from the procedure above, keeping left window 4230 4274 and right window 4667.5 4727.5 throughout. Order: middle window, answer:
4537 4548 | -1.1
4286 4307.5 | 4.7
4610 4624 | -1.6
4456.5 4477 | -2.7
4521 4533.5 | -0.6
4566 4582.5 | -2.1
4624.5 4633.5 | -1.1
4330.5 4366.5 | -1.2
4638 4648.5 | 0.3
